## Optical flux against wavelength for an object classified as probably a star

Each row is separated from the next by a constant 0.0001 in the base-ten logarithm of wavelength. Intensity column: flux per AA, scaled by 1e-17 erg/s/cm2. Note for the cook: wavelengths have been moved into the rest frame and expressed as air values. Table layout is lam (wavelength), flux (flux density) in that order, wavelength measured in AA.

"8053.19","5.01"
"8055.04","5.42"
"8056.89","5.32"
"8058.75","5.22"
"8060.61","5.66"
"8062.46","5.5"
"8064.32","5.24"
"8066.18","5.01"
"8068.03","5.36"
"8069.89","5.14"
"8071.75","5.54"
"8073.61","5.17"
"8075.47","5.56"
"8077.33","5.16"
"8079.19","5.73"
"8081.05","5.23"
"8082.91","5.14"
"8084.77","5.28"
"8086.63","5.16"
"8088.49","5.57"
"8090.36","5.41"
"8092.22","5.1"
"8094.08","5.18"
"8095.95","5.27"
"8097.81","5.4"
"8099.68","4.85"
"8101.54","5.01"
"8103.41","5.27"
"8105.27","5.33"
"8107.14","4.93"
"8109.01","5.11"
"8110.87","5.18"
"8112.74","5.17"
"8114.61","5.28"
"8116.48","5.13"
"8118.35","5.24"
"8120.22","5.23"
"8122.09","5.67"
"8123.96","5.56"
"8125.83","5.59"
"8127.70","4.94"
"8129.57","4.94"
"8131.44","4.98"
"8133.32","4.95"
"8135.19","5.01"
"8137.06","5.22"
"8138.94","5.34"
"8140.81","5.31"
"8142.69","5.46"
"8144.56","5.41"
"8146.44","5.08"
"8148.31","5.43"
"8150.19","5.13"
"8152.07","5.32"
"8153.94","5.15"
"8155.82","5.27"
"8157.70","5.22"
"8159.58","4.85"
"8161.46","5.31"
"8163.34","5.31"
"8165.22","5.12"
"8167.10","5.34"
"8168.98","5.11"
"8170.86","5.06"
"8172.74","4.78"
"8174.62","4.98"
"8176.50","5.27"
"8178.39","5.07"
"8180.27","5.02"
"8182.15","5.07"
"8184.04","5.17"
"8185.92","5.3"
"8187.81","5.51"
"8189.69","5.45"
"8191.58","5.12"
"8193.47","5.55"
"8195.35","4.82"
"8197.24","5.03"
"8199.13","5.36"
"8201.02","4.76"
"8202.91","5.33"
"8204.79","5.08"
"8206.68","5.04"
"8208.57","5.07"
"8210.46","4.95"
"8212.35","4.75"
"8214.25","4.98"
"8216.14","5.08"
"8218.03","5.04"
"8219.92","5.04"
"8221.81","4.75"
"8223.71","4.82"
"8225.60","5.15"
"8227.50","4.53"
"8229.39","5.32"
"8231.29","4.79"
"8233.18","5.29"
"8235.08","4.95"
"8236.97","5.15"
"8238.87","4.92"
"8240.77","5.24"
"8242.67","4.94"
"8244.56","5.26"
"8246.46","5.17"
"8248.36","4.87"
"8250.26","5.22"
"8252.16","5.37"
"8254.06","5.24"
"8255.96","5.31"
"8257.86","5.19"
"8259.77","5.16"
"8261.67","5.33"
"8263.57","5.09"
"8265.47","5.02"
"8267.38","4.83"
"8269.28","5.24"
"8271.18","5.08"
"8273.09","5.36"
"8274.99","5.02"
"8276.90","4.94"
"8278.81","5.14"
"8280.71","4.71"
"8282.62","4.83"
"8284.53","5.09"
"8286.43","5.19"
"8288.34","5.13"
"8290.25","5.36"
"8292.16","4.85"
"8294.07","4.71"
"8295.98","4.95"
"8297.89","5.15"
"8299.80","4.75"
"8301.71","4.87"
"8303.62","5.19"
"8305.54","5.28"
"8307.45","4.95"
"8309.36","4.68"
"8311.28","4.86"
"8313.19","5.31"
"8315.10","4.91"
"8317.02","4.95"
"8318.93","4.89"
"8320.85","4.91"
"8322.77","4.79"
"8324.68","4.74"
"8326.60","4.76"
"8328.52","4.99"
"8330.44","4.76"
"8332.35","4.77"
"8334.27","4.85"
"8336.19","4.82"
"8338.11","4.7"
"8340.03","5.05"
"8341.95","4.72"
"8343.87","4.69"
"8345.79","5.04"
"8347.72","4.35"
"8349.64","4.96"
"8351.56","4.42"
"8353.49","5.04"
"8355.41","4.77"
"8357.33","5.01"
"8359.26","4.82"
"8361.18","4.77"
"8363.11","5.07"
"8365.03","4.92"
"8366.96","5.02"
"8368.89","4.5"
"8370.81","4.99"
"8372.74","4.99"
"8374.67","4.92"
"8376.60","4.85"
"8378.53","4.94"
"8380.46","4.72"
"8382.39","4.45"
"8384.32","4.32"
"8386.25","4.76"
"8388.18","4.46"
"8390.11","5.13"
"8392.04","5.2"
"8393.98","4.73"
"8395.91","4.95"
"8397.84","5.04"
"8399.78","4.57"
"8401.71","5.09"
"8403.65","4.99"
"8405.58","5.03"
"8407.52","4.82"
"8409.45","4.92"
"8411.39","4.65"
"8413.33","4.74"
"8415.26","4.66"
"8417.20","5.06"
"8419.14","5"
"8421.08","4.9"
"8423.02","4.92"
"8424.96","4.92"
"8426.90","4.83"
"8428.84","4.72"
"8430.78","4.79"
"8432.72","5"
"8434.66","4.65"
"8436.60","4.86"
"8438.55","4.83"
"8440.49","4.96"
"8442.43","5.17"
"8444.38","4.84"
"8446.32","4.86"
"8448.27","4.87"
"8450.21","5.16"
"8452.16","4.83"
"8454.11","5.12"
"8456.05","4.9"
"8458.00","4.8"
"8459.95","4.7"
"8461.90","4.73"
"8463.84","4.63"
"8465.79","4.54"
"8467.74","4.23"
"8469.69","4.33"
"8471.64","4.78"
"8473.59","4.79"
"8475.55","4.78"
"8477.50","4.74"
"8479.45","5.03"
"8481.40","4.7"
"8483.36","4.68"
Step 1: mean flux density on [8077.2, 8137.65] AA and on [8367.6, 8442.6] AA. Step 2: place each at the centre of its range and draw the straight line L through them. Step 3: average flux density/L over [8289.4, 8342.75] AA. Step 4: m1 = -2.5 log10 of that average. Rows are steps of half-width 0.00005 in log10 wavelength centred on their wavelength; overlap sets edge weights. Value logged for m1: 0.01 mag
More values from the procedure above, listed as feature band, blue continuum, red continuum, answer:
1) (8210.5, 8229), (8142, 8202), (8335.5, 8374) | 0.04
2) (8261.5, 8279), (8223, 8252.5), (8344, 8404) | -0.02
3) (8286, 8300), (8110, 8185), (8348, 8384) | -0.02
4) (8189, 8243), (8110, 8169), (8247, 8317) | 0.02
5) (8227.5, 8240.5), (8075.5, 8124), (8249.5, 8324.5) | 0.01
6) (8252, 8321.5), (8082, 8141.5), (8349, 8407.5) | -0.02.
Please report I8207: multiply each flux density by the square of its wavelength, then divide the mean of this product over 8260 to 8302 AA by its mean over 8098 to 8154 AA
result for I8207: 1.00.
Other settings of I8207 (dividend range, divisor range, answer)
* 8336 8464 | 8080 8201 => 0.99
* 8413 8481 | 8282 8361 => 1.01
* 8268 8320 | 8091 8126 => 1.00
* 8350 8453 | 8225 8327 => 0.99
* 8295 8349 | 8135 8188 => 0.98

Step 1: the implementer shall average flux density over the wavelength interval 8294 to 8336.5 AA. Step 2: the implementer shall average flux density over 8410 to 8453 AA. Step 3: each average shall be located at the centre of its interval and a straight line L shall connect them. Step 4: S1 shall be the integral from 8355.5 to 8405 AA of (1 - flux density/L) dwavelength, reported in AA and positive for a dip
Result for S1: 0.4 AA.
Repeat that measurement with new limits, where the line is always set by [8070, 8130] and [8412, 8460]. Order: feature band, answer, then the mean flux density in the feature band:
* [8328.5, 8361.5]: 1.22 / 4.8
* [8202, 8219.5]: 0.35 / 5.04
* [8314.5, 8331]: 0.51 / 4.85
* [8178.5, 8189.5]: -0.11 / 5.22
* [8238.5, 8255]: -0.15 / 5.14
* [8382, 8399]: 0.50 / 4.79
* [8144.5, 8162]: -0.01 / 5.2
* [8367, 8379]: 0.20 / 4.87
